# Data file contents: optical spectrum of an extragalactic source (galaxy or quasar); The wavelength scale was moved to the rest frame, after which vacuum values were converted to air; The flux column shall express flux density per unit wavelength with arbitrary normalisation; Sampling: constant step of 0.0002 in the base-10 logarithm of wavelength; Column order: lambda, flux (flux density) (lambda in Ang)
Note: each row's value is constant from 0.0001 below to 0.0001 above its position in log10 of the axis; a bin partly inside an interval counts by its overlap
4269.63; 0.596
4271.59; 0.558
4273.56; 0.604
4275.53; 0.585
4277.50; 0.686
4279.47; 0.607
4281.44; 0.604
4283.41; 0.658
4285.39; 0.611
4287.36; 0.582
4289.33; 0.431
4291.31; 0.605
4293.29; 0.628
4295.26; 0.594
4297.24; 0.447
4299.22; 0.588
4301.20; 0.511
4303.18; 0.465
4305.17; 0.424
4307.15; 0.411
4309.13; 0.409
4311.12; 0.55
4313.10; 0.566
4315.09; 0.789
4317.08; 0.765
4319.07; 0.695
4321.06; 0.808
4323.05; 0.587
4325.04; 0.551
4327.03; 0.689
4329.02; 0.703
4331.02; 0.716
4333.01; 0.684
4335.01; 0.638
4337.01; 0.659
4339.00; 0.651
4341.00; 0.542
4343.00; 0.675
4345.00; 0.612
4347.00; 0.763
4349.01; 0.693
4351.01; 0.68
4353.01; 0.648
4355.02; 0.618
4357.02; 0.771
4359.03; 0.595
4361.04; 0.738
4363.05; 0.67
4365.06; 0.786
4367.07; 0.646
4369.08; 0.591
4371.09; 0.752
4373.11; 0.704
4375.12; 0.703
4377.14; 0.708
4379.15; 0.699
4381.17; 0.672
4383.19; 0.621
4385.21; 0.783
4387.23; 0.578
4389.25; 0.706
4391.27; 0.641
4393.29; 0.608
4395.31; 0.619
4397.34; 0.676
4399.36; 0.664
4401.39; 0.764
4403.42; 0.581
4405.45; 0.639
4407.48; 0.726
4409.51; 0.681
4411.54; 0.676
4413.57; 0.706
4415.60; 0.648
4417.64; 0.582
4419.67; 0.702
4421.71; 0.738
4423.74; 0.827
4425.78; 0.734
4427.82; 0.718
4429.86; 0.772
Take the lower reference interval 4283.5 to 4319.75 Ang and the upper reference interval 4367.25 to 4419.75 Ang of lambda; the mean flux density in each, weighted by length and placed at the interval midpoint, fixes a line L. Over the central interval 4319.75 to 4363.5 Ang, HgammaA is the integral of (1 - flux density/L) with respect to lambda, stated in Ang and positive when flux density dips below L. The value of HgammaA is -4.33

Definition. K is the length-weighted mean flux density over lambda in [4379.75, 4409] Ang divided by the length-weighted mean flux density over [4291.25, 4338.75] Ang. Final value 1.10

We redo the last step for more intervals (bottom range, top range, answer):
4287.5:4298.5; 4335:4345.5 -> 1.15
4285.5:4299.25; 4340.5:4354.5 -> 1.19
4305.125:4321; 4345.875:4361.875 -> 1.15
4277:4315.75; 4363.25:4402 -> 1.22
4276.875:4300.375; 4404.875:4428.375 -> 1.20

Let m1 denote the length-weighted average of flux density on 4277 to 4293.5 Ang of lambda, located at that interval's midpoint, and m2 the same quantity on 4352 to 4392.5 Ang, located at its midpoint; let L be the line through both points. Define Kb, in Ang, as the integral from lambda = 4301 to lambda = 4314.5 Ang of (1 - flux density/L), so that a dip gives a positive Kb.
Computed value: 3.0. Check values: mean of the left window 0.597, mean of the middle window 0.484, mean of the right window 0.681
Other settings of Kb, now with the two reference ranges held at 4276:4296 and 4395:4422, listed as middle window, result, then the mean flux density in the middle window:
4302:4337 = 0.3 Ang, 0.615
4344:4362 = -1.1 Ang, 0.68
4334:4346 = 0.0 Ang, 0.63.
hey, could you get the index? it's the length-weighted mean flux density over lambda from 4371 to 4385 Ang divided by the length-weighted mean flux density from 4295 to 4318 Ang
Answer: 1.3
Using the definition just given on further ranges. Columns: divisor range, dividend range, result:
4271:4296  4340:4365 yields 1.12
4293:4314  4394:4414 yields 1.33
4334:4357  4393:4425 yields 1.03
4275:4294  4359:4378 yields 1.16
